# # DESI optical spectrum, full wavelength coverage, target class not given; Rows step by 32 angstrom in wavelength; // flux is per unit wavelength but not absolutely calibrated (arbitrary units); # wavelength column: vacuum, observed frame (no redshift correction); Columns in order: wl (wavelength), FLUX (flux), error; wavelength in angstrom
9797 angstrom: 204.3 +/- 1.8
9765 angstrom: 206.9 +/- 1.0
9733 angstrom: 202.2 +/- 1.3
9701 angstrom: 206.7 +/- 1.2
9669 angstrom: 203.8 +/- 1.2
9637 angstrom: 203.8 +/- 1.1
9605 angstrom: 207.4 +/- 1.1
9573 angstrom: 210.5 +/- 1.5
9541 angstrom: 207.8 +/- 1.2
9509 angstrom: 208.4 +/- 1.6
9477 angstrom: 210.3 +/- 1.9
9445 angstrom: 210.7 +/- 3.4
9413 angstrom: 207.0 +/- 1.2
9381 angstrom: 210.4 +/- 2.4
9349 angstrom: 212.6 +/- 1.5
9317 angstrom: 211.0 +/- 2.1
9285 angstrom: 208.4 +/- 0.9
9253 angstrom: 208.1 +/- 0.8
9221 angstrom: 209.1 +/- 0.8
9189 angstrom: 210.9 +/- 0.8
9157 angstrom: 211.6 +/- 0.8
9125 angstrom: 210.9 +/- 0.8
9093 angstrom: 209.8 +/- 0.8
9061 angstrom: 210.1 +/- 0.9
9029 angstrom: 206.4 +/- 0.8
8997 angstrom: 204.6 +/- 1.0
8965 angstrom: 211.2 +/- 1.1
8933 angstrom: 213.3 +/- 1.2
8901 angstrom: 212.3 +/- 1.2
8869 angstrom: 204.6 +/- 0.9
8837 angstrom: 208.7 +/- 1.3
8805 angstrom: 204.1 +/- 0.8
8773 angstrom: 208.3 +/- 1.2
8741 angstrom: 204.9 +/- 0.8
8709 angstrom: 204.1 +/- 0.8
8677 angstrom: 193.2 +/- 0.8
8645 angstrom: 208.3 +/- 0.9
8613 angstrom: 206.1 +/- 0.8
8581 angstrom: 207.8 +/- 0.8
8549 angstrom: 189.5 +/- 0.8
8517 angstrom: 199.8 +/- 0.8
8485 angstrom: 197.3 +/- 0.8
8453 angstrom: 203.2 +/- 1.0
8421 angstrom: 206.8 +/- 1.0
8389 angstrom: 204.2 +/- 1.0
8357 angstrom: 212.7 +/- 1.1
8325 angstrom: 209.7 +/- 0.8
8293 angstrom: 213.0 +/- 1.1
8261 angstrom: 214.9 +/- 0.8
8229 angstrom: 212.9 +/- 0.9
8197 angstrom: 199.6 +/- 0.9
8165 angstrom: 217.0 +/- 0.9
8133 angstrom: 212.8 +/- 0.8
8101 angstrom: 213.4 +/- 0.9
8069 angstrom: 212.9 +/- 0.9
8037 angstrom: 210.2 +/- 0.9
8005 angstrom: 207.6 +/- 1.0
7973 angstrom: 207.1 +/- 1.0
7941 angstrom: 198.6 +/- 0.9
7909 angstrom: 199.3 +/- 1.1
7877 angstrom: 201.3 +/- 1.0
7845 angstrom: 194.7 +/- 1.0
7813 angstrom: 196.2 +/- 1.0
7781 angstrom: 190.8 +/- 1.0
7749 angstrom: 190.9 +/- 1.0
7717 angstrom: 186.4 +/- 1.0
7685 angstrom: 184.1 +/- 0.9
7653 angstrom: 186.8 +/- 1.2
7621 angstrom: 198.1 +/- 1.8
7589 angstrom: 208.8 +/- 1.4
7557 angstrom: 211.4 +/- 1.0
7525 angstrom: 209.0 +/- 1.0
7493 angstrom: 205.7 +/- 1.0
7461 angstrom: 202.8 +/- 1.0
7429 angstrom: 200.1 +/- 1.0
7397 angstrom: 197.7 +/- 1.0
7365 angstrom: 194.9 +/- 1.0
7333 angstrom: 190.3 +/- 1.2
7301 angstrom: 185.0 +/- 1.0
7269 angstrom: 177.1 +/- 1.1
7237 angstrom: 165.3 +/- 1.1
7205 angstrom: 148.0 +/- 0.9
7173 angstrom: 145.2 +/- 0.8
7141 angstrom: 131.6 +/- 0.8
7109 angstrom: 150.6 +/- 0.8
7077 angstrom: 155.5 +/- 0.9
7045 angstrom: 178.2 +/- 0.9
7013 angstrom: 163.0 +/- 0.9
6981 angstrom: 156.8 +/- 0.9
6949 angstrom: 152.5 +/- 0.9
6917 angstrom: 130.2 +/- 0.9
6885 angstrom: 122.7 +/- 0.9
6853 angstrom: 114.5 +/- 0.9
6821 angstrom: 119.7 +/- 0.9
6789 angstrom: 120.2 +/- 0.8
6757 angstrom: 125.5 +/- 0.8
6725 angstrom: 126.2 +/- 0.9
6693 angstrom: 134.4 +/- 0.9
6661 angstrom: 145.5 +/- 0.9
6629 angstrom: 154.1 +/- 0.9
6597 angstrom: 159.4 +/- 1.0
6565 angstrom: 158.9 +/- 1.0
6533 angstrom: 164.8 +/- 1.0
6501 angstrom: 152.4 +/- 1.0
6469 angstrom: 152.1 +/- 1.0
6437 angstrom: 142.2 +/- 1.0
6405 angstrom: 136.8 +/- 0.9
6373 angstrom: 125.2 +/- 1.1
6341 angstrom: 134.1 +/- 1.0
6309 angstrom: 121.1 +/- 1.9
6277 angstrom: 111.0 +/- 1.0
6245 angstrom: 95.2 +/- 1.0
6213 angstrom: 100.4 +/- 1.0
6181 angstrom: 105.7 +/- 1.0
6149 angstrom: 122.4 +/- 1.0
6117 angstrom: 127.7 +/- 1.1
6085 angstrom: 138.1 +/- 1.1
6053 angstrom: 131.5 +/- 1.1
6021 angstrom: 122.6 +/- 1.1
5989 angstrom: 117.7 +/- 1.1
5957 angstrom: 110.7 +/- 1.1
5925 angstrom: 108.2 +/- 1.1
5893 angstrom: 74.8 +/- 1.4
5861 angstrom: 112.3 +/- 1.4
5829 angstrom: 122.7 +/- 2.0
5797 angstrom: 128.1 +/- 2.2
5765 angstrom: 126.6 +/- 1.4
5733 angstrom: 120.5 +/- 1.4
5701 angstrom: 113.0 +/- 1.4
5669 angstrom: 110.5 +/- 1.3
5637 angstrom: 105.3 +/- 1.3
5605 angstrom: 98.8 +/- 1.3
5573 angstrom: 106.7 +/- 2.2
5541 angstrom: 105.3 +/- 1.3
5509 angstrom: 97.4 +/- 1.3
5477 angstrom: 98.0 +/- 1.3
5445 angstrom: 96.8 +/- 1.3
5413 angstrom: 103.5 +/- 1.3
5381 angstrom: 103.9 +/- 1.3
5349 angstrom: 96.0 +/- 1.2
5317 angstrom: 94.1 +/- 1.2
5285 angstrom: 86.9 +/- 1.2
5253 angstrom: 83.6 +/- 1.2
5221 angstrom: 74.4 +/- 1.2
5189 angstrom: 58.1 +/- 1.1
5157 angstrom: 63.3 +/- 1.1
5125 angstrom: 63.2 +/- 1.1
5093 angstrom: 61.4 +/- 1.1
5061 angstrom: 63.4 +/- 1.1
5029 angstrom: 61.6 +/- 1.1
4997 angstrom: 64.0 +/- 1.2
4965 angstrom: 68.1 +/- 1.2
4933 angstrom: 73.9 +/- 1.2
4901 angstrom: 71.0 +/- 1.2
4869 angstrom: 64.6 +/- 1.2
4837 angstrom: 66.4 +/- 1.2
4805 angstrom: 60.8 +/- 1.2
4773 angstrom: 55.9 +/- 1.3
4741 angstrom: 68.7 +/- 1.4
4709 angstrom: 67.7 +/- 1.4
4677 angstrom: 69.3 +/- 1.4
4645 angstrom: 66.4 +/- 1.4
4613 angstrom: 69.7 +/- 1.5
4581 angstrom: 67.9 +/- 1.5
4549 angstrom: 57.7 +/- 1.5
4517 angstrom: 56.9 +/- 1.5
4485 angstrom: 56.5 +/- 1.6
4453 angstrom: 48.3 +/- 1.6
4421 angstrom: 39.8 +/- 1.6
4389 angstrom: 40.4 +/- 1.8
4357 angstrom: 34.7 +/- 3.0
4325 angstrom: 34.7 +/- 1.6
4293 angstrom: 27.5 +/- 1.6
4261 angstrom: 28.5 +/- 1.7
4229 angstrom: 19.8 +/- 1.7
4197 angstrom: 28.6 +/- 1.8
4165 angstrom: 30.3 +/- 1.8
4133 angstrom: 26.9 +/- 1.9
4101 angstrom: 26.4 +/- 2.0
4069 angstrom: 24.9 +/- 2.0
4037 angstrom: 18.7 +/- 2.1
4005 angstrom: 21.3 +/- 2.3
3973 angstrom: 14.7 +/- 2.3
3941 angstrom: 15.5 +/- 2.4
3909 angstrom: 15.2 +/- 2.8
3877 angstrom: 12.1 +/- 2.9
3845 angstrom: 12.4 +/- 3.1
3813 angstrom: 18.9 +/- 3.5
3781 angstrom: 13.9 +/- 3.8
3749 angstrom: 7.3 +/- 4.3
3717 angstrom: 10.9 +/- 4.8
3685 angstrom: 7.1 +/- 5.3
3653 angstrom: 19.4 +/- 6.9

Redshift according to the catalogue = 0.00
